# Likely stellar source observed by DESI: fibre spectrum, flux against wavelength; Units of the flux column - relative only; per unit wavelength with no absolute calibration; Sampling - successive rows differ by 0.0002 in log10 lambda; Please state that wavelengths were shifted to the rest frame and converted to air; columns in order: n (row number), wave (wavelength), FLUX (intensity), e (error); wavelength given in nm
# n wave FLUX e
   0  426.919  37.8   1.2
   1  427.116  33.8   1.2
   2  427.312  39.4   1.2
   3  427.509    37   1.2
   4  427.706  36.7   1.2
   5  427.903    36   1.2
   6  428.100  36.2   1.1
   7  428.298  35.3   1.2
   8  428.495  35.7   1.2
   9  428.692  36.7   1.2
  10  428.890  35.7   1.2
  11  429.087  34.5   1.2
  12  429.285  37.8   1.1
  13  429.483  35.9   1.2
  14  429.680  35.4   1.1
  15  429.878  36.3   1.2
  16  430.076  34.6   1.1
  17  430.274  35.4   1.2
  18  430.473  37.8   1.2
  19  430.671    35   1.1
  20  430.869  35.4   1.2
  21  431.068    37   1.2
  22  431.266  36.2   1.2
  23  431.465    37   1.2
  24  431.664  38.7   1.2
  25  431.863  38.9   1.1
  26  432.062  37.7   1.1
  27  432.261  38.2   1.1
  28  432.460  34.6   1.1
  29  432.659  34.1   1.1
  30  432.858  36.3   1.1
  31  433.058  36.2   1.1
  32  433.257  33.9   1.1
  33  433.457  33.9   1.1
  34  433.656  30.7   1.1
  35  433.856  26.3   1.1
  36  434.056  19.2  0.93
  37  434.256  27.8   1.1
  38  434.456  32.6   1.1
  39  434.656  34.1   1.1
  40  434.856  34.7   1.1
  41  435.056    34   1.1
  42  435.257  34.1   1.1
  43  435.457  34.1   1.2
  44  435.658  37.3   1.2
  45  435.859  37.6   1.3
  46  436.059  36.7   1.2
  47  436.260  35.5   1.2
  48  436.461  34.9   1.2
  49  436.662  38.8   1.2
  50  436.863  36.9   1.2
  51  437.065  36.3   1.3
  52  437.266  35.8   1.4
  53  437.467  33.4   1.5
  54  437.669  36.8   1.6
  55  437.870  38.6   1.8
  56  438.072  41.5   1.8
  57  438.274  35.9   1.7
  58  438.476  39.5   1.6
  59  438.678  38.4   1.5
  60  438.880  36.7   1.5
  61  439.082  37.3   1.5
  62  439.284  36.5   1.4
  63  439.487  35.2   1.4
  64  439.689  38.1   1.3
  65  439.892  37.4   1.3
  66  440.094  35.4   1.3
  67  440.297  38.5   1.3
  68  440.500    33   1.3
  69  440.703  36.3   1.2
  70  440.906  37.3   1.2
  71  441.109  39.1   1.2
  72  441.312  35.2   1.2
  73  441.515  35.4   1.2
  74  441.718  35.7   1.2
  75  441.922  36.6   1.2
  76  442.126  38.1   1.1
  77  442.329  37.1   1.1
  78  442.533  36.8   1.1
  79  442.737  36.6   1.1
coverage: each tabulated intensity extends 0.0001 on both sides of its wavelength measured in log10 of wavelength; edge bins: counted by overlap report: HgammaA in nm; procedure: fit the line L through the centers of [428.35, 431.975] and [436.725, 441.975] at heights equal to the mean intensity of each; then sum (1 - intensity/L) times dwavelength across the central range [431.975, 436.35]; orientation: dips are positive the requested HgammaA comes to 0.35 nm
